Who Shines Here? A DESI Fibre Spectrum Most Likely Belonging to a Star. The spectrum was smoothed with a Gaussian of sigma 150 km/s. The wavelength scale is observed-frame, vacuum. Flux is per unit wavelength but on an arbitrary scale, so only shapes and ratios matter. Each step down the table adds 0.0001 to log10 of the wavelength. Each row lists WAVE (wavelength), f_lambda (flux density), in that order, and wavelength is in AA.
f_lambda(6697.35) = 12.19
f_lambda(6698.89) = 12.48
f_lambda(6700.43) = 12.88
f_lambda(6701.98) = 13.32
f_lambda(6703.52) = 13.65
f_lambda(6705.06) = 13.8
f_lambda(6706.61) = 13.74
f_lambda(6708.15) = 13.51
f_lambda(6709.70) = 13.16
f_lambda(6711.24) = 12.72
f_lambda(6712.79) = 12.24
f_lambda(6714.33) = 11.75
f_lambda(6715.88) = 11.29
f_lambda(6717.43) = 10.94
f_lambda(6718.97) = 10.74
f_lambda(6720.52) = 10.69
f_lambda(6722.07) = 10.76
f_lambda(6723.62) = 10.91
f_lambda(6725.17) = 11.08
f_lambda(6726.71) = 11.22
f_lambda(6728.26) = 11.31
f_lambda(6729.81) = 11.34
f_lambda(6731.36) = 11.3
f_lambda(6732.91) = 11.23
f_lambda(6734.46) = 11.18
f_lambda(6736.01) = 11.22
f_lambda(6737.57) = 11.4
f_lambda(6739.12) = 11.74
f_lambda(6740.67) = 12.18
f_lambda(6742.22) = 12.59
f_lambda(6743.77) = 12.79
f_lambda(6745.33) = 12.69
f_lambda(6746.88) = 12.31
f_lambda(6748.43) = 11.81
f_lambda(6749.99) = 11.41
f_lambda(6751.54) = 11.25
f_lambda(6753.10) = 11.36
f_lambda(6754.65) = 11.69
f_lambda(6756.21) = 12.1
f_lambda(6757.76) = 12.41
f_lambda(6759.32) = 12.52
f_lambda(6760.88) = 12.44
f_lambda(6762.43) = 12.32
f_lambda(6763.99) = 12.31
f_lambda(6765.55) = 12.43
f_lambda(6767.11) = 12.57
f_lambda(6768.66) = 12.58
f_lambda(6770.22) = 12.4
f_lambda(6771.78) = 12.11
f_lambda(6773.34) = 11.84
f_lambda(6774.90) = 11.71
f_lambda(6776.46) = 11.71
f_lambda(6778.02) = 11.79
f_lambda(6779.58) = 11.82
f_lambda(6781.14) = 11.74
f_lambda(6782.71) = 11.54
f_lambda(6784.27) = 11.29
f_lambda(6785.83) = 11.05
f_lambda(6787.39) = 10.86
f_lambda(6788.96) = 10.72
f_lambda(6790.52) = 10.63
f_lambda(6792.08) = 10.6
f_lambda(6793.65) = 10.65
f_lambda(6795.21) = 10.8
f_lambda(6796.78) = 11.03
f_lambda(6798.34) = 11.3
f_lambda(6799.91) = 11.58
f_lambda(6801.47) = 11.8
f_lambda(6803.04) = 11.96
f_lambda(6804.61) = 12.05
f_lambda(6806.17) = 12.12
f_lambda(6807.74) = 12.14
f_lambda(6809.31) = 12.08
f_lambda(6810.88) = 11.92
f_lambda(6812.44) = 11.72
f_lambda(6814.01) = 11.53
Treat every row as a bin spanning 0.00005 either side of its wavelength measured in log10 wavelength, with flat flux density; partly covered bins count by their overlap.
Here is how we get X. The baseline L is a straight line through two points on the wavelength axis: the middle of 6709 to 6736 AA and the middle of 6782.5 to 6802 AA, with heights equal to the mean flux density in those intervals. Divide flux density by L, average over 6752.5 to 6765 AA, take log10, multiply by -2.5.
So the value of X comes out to -0.09 mag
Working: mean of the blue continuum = 11.4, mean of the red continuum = 11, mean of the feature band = 12.2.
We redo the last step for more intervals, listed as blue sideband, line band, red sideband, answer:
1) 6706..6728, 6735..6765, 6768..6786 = -0.02 mag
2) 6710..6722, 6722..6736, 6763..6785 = 0.04 mag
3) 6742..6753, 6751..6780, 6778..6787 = -0.03 mag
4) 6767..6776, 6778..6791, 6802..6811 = 0.08 mag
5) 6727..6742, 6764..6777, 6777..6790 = -0.07 mag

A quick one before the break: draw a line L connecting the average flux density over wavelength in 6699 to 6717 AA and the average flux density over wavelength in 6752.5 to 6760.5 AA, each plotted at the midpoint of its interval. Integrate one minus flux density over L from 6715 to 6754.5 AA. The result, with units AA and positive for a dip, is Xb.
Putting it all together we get 3.0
